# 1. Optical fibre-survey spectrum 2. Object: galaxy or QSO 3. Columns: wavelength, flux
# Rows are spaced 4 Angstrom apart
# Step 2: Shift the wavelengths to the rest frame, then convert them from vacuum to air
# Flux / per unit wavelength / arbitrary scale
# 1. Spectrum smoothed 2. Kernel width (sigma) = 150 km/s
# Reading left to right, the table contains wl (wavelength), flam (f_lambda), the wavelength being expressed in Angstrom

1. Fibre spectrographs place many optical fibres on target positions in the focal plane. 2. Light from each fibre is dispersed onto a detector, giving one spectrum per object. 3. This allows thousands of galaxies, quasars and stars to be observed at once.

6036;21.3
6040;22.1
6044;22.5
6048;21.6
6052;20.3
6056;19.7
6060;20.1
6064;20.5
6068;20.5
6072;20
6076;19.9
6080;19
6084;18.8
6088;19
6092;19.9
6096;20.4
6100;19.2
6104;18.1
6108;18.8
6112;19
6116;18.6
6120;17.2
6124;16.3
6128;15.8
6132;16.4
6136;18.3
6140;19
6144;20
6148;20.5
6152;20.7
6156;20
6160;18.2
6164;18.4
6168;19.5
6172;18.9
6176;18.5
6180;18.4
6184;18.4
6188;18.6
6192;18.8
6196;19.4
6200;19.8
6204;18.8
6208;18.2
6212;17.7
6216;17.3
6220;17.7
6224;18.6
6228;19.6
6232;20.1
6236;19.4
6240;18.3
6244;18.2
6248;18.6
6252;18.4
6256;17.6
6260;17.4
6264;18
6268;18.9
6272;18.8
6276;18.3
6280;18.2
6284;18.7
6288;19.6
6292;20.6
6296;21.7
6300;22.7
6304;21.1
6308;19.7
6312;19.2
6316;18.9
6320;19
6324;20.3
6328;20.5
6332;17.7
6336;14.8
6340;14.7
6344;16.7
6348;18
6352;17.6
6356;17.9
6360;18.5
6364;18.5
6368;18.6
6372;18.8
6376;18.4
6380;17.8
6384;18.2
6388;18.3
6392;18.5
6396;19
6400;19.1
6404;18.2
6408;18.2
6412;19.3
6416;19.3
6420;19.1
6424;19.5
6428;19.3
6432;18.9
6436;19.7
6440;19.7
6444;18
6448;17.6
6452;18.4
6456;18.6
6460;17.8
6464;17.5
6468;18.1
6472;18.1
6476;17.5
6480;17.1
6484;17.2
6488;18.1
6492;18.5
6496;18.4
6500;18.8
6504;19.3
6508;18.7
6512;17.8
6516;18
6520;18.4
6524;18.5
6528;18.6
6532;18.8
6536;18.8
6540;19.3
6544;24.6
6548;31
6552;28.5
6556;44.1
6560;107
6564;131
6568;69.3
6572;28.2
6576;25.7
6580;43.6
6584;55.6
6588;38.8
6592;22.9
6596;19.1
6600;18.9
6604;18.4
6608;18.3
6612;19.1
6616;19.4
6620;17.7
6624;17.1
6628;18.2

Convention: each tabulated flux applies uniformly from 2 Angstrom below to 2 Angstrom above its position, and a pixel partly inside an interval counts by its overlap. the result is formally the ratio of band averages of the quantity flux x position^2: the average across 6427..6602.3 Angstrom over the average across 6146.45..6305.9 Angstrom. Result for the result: 1.6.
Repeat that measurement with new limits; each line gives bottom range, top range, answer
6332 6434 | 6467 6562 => 1.40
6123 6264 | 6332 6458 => 1.05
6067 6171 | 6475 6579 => 1.88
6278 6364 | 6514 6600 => 2.15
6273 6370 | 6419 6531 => 1.03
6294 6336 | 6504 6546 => 1.03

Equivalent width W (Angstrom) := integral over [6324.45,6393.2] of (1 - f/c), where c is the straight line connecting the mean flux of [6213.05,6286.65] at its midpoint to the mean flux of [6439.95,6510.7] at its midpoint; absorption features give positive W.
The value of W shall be 1.5 Angstrom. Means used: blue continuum 18.5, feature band 17.9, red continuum 18.1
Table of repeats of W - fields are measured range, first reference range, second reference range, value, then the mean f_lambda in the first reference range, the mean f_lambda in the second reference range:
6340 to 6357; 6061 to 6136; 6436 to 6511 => 1.1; 18.8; 18.2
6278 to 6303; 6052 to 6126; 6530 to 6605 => 7.0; 19.2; 40.5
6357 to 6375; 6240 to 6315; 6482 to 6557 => 1.2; 19.2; 21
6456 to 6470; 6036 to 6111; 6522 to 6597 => 7.1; 20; 40.5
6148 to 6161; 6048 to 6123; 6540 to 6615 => 1.4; 19.4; 40.5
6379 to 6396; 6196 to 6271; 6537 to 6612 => 6.0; 18.5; 40.5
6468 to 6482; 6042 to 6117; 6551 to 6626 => 6.9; 19.8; 39.2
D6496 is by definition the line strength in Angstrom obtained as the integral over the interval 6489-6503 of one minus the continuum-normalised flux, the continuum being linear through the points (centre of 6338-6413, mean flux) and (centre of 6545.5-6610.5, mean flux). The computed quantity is 6.2 Angstrom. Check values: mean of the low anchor 18.1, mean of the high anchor 43.4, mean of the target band 18.6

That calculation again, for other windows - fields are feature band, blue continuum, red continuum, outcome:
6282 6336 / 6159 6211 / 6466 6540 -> -3.5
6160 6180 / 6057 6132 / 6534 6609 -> 3.2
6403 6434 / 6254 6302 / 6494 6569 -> 9.6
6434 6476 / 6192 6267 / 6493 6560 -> 8.6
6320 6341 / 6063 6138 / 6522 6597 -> 8.3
